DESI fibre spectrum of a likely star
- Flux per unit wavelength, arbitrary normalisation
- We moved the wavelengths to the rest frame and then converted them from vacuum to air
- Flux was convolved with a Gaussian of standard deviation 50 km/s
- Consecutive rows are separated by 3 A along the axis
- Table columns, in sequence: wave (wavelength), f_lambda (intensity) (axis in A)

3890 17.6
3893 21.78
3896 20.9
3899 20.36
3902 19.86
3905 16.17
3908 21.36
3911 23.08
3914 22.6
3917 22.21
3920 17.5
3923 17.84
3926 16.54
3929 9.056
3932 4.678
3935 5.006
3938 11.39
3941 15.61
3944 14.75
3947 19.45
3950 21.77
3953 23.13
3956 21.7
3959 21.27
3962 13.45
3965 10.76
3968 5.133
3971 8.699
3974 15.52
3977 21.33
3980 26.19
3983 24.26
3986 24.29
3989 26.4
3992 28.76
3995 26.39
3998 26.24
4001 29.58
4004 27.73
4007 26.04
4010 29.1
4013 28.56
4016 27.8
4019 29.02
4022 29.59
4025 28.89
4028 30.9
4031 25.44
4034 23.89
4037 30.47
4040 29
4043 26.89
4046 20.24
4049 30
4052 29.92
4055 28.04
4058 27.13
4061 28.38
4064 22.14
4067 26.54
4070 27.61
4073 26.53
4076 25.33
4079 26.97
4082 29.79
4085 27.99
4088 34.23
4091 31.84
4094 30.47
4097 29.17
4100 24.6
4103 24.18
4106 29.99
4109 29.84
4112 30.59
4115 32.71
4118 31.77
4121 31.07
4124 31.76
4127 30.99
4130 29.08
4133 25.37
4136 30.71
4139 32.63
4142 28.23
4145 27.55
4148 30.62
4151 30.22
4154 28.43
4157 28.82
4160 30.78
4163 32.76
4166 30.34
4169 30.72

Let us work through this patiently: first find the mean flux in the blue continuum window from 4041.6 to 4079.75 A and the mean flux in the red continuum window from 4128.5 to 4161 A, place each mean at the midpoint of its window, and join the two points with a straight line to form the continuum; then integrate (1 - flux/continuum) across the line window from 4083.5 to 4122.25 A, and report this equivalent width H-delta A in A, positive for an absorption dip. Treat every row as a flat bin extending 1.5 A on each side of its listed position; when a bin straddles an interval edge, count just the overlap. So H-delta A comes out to -2.7 A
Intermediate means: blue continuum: 26.6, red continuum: 29.3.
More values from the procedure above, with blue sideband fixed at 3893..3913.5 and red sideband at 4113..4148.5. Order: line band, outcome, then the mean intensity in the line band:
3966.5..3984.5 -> 5.19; 16.9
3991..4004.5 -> -1.74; 27.7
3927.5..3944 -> 9.24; 9.66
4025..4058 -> -1.42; 27.5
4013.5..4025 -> -1.51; 28.8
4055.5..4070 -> 0.51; 26.3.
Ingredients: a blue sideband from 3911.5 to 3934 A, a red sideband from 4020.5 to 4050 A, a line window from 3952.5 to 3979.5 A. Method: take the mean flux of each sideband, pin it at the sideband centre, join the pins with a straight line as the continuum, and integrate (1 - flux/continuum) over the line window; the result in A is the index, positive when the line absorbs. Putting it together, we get 5.9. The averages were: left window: 15.9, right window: 27.5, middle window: 15.8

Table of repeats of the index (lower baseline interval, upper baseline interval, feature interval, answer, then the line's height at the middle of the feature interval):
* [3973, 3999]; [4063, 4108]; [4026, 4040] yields -0.93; 26.1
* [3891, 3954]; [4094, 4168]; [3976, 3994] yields -3.66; 21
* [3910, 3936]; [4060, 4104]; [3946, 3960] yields -2.98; 17.8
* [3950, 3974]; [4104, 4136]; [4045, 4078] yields -2.61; 24.7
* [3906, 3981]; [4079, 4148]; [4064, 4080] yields 0.17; 26.4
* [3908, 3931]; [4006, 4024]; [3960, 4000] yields 8.17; 24.7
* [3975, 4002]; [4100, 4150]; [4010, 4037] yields -1.53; 26.7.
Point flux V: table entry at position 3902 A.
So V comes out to 19.86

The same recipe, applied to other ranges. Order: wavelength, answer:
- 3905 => 16.17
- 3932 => 4.678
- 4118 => 31.77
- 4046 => 20.24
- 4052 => 29.92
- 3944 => 14.75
